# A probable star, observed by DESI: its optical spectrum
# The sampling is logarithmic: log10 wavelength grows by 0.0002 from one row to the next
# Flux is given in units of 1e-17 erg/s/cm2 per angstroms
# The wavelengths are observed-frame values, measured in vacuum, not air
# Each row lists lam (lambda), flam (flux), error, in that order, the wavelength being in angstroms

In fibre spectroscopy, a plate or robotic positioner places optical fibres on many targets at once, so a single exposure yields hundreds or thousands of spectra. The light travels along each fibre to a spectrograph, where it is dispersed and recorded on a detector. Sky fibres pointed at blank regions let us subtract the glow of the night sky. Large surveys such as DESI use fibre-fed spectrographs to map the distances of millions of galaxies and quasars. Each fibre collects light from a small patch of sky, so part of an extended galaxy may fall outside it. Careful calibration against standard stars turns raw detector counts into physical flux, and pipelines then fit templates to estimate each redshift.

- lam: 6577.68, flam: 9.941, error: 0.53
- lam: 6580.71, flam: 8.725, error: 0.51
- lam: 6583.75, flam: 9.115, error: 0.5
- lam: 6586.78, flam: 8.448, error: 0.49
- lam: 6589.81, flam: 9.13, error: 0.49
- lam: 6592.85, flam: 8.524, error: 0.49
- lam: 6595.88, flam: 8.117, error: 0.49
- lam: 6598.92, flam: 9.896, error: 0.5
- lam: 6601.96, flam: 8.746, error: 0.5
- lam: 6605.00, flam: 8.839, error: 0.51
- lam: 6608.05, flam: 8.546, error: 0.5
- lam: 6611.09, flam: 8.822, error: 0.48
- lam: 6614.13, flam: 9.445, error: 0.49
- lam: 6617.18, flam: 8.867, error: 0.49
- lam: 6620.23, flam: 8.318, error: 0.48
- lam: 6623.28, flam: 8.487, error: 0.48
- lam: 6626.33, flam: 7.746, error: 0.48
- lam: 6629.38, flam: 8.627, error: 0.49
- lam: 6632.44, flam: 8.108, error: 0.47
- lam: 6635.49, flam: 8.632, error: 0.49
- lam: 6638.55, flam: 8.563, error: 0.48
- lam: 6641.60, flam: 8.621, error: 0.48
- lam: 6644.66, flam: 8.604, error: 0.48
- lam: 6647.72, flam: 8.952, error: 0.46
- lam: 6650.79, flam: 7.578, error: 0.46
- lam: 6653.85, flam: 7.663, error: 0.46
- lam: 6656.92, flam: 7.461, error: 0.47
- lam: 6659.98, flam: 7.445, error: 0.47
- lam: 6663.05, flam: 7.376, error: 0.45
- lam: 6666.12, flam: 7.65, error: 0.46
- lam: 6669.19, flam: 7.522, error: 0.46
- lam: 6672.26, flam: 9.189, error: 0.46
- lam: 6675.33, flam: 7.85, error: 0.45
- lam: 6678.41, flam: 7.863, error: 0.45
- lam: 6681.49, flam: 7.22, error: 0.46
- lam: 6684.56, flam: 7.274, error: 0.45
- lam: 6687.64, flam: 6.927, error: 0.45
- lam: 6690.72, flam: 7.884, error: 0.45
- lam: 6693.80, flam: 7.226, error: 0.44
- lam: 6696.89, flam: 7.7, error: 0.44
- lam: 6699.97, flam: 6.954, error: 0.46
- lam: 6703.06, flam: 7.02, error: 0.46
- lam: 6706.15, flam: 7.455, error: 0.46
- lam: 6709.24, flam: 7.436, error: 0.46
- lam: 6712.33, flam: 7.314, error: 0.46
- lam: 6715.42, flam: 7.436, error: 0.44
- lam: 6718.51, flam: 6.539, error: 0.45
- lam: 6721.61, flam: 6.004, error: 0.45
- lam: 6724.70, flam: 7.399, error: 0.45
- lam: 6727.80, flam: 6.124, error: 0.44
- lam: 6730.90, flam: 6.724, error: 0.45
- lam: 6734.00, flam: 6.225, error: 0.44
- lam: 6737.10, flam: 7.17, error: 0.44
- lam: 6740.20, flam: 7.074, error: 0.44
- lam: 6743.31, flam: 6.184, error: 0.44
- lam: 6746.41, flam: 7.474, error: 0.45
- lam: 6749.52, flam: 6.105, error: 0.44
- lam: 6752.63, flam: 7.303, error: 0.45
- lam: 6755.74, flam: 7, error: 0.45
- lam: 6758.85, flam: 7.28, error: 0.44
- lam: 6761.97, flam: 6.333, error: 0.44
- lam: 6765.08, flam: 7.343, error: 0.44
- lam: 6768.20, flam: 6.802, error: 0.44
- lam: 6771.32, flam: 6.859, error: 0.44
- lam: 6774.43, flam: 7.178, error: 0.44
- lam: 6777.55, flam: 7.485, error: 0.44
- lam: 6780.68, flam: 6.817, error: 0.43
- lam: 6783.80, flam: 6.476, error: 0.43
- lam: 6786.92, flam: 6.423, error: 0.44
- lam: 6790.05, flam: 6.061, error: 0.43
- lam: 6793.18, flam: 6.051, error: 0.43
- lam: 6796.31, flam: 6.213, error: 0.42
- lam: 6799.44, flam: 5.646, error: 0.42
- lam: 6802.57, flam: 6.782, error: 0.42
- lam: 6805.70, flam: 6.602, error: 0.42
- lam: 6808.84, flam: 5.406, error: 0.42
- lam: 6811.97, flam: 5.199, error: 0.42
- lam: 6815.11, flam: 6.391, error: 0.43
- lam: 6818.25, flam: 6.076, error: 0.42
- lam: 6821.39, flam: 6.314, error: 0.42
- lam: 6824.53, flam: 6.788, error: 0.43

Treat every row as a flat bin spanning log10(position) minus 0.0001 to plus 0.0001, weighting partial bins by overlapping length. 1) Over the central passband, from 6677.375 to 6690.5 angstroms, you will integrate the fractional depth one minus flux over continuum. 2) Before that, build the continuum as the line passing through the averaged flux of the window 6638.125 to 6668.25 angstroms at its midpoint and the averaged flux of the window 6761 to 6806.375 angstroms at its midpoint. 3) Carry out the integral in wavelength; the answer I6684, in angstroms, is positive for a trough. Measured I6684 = 0.5 angstroms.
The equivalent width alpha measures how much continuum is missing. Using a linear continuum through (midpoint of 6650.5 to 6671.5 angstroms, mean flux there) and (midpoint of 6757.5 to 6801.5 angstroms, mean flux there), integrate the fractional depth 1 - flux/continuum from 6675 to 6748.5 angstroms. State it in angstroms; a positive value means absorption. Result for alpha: 1.0 angstroms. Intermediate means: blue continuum 7.59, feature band 7.08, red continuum 6.64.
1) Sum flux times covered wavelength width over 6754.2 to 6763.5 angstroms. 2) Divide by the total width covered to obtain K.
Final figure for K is 6.87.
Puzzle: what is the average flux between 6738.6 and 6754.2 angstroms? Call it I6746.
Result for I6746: 6.83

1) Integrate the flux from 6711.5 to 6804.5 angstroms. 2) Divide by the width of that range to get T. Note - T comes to 6.72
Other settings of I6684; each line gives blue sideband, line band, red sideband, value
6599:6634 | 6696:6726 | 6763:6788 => 2.0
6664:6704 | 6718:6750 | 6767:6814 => 1.6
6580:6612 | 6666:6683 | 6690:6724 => -0.6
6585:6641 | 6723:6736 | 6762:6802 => 1.1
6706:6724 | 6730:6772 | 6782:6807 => -1.1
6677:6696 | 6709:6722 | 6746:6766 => 0.4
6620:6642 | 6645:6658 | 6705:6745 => 0.1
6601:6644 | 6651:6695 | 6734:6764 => 1.6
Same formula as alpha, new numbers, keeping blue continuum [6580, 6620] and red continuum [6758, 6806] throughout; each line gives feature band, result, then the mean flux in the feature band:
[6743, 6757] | 0.3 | 6.87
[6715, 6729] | 1.4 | 6.66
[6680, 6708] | 1.5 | 7.3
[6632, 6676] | 0.6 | 8.09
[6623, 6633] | 0.3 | 8.22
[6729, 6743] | 0.9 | 6.73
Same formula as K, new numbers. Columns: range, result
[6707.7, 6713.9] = 7.38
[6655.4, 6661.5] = 7.46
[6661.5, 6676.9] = 7.92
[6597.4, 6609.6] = 9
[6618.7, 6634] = 8.26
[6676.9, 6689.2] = 7.32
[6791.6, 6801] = 5.97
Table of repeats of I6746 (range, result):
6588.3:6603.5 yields 8.88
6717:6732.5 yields 6.56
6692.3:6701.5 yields 7.29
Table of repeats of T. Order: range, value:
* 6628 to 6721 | 7.72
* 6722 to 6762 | 6.79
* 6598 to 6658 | 8.52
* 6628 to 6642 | 8.5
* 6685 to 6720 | 7.26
